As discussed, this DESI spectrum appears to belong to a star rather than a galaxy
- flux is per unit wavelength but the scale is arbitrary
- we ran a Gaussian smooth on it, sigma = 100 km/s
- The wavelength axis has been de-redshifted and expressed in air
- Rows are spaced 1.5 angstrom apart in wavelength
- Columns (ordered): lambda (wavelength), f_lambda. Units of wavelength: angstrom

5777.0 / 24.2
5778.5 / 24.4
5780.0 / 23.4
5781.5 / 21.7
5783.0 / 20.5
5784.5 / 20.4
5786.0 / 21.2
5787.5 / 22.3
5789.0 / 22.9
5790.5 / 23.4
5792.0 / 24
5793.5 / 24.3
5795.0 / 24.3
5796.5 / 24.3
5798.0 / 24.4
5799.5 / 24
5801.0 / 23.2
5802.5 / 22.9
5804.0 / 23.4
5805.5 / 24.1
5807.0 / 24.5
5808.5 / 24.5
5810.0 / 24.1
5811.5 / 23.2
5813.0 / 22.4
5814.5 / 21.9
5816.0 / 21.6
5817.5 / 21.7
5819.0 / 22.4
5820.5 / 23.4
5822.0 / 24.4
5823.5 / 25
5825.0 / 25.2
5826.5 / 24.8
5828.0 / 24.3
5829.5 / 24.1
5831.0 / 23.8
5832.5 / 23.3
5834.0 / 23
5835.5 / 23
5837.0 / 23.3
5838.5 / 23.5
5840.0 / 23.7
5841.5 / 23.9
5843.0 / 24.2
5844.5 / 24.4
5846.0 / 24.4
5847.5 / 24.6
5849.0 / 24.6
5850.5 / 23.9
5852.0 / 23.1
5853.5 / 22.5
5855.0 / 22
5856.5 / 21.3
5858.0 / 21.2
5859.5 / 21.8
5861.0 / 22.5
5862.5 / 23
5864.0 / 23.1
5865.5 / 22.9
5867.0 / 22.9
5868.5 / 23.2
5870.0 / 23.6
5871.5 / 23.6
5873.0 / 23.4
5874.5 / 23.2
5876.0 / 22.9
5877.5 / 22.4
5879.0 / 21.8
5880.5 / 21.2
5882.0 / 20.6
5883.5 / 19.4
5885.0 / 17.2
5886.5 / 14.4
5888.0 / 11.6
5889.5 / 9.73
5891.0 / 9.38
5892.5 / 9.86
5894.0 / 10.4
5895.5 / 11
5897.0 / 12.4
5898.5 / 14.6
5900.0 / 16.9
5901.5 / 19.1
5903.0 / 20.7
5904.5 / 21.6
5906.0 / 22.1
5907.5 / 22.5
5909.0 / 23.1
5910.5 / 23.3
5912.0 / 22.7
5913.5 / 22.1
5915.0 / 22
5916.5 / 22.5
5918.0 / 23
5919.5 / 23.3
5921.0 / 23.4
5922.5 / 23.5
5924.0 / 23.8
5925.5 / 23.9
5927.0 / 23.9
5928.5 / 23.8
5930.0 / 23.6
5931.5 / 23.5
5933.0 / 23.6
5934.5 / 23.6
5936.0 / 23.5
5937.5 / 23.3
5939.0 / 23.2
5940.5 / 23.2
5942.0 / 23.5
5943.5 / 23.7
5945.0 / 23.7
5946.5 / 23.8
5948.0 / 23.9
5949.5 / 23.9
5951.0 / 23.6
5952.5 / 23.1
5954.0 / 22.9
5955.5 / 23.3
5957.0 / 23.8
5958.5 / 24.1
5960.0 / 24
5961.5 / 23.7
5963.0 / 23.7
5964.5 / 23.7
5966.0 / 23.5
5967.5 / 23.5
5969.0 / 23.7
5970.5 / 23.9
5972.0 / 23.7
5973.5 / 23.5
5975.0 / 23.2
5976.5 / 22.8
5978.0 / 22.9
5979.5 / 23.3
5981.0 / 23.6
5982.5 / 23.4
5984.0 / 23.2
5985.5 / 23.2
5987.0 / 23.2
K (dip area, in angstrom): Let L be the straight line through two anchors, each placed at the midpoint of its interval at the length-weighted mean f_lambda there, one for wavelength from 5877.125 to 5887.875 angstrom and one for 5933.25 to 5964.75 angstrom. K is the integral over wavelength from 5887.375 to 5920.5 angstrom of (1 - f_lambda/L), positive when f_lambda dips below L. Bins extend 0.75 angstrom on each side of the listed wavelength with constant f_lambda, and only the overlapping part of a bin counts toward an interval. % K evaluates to 4.3 angstrom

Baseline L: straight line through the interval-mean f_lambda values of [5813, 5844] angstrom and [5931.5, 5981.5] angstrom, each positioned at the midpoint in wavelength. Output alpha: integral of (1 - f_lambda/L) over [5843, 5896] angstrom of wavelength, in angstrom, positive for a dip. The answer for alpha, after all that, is 7.2 angstrom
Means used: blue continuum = 23.5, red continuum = 23.5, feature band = 20.3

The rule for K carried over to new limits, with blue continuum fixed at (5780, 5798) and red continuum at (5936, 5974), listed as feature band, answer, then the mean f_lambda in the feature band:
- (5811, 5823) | 0.13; 22.7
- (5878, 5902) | 8.52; 15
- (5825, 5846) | -0.79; 23.9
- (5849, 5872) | 0.36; 22.8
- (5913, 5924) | 0.24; 22.9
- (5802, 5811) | -0.42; 23.9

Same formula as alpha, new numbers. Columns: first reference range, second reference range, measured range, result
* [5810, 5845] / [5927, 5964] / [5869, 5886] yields 1.4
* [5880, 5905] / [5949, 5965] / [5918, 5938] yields -3.8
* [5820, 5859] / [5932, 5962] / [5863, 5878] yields 0.3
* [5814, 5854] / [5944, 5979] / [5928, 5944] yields 0.1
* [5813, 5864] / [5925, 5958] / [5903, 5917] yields 0.7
